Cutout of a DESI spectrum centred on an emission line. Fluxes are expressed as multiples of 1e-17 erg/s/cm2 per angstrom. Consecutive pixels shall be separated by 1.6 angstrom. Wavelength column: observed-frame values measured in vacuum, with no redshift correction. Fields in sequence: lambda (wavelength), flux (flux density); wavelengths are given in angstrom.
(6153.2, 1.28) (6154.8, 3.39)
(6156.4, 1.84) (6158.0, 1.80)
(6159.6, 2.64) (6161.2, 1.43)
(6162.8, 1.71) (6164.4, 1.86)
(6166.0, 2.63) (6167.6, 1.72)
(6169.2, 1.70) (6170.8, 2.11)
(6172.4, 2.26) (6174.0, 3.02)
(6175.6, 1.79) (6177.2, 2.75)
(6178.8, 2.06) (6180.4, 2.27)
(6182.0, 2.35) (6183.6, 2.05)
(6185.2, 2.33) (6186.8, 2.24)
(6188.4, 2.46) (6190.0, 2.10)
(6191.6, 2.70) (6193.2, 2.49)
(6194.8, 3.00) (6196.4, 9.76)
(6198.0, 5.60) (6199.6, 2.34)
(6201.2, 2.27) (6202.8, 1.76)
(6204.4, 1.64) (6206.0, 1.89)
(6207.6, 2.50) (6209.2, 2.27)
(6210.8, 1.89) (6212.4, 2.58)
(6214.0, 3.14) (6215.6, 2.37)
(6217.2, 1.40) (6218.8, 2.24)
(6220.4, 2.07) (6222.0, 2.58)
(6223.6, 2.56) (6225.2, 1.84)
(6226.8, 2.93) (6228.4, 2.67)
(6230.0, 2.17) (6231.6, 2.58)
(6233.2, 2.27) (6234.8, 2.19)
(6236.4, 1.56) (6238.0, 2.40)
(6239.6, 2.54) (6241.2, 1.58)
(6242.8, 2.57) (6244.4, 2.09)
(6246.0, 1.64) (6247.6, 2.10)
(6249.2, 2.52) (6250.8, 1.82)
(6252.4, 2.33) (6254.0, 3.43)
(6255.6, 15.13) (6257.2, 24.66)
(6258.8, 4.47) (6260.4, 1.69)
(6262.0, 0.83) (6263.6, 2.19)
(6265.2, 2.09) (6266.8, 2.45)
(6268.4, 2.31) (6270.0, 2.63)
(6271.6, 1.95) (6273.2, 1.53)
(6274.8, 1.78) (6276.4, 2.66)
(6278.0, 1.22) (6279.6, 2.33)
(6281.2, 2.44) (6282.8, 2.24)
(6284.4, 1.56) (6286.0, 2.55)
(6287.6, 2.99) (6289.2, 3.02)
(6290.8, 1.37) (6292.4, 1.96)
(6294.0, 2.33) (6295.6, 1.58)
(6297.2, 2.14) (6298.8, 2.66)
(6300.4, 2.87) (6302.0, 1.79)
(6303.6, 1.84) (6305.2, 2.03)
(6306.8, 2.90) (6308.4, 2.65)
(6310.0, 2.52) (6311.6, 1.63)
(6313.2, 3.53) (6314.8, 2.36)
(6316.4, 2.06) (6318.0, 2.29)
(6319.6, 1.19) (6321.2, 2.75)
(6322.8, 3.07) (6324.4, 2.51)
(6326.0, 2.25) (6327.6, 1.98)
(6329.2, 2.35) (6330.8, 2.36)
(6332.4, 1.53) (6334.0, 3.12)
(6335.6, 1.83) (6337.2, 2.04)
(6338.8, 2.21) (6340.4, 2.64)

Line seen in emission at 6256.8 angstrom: [O III] 5007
